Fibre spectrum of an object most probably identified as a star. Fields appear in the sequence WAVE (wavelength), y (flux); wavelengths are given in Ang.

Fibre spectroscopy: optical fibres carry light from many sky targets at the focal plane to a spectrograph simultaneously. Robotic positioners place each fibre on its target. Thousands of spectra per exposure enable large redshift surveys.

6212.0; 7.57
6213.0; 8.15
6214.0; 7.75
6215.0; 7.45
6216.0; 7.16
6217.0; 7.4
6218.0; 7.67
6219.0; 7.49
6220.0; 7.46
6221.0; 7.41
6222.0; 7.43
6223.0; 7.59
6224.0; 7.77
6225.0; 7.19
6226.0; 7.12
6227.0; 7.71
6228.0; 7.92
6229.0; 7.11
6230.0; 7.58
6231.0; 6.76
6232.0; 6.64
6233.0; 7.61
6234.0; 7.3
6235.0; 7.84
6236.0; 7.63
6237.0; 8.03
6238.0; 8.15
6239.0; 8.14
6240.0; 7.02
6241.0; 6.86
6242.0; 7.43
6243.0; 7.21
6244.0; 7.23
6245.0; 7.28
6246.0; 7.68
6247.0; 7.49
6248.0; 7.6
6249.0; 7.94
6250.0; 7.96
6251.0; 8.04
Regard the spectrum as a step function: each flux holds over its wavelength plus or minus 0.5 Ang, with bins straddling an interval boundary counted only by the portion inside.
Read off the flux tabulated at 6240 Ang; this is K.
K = 7.02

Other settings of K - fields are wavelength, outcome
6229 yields 7.11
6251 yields 8.04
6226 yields 7.12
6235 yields 7.84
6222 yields 7.43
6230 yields 7.58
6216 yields 7.16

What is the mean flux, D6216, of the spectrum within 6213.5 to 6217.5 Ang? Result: 7.44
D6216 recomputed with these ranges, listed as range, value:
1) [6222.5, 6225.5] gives 7.52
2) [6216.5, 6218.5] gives 7.54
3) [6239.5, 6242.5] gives 7.1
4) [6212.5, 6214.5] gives 7.95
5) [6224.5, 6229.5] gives 7.41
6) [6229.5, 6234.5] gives 7.18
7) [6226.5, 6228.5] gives 7.81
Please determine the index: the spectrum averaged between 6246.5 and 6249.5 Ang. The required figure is 7.68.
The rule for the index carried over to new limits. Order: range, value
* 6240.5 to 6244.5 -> 7.18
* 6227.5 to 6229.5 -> 7.52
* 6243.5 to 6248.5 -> 7.46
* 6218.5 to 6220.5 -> 7.47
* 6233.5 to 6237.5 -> 7.7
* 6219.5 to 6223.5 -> 7.47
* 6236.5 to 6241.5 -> 7.64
